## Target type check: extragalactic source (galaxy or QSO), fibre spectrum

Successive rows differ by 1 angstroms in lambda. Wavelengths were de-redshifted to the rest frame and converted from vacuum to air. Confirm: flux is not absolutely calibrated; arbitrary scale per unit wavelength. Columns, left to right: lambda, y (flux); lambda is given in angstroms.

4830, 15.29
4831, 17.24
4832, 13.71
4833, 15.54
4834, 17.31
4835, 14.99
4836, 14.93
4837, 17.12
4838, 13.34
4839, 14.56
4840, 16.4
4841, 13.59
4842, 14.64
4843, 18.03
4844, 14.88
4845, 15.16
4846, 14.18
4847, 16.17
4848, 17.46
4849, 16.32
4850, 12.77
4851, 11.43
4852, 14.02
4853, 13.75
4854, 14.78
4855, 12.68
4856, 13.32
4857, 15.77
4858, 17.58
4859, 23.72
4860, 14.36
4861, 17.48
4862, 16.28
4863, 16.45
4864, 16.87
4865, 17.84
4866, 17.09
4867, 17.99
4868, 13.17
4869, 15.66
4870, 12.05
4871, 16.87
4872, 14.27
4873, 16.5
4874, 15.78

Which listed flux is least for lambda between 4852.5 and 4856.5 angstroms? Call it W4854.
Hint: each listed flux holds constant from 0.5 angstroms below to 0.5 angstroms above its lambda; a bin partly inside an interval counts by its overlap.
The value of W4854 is 12.68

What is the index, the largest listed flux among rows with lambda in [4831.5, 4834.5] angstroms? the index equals 17.31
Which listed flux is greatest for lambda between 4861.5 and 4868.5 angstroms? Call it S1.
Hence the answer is 17.99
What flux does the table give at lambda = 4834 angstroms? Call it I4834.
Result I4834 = 17.31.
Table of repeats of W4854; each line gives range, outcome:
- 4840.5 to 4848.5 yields 13.59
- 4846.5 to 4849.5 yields 16.17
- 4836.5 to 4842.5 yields 13.34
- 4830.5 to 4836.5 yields 13.71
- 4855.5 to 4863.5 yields 13.32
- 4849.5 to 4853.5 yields 11.43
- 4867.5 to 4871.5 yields 12.05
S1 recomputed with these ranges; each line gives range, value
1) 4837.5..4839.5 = 14.56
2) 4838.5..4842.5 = 16.4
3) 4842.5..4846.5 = 18.03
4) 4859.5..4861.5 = 17.48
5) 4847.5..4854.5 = 17.46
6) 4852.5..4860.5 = 23.72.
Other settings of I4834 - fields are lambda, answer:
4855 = 12.68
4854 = 14.78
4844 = 14.88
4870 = 12.05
